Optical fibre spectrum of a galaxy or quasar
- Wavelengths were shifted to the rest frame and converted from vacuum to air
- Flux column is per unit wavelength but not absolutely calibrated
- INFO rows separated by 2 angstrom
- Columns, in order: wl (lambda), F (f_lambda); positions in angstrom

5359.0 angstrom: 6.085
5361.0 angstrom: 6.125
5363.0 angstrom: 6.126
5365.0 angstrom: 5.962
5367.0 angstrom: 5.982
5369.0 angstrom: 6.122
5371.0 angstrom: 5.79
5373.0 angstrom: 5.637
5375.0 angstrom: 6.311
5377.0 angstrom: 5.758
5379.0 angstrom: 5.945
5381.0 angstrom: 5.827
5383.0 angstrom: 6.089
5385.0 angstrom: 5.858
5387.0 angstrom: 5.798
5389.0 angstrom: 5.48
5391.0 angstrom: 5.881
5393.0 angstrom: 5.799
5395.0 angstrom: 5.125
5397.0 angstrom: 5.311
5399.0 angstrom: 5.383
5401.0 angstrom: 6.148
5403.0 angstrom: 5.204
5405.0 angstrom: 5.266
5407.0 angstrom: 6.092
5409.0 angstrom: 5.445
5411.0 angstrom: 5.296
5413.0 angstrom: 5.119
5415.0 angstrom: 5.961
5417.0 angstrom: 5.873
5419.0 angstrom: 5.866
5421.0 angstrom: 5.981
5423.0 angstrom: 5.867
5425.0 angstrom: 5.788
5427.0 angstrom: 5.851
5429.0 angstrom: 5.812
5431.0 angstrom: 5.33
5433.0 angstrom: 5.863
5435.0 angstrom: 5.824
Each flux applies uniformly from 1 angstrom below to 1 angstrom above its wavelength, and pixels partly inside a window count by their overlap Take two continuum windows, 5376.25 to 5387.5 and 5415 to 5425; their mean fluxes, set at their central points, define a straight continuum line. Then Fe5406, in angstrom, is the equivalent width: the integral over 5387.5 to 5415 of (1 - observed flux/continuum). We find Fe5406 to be 1.70 angstrom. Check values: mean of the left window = 5.89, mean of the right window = 5.89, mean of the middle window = 5.53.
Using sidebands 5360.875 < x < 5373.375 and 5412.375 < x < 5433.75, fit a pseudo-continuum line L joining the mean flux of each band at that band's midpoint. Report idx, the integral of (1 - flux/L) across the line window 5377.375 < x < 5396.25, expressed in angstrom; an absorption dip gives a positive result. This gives 0.5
